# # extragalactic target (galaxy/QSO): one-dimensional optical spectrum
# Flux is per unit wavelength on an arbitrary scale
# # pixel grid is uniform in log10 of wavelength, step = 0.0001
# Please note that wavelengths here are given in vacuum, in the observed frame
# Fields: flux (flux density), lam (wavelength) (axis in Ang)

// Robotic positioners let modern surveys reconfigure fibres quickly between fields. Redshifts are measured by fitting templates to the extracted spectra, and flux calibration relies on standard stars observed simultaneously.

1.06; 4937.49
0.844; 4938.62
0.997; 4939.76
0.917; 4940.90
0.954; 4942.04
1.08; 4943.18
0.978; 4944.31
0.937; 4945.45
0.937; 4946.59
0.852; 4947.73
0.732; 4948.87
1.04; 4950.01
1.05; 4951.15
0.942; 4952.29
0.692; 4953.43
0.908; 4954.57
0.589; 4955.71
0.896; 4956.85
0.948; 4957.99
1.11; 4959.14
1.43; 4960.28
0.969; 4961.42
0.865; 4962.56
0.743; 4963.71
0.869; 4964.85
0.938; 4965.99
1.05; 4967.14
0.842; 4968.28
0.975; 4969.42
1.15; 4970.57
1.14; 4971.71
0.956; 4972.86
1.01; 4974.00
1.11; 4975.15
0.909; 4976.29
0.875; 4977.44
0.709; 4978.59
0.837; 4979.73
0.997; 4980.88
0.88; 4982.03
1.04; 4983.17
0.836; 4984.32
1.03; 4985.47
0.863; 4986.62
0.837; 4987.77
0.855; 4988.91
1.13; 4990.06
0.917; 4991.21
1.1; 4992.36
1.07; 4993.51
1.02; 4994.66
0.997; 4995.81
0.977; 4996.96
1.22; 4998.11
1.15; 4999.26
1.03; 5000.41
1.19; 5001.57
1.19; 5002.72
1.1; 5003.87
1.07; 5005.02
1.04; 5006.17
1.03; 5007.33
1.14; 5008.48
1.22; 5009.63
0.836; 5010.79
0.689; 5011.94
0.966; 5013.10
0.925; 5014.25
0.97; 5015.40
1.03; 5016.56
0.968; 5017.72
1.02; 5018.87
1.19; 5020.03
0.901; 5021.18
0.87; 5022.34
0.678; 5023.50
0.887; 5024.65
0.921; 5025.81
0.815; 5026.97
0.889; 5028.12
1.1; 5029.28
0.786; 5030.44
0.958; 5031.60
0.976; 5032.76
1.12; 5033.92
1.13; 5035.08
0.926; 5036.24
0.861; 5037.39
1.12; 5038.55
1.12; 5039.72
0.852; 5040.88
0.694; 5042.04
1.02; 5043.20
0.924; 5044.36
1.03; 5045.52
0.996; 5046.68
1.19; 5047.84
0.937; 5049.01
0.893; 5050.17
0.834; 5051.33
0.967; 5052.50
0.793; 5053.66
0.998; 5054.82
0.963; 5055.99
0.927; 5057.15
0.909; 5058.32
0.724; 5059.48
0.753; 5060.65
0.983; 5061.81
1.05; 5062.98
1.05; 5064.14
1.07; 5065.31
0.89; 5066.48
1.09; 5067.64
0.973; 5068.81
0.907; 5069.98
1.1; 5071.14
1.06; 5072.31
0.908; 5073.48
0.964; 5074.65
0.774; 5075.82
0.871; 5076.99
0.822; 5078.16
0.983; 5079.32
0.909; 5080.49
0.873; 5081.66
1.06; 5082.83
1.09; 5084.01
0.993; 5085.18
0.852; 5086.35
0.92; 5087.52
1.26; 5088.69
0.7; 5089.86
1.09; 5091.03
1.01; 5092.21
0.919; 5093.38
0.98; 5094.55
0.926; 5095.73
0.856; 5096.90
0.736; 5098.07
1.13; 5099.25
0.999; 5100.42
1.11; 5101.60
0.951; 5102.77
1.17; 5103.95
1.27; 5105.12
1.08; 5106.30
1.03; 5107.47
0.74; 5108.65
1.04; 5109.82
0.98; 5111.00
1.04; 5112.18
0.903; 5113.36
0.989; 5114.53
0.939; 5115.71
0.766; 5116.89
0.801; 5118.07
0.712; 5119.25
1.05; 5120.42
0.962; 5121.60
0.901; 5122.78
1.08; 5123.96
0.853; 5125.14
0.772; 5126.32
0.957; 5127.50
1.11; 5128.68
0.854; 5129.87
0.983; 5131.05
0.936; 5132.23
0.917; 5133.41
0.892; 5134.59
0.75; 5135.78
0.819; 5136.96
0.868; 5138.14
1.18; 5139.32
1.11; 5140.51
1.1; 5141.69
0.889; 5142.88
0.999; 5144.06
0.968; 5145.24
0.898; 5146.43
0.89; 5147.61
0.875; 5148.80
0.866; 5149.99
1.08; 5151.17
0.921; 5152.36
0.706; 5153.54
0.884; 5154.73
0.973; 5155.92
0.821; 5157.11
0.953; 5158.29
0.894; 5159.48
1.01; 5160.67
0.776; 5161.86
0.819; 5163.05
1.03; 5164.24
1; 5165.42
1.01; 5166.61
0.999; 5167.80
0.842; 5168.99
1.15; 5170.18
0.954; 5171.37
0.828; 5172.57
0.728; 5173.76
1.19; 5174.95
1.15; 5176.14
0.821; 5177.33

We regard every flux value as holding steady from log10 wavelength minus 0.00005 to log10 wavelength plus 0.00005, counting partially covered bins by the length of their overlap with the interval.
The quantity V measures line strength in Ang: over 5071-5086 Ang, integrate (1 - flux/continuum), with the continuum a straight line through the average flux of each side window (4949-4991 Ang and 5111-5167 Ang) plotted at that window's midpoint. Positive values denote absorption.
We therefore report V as -0.27 Ang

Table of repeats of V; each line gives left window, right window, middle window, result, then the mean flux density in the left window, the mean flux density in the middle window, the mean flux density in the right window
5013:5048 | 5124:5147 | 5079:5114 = -1.4 Ang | 0.96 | 0.987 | 0.943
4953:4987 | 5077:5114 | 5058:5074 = 0.1 Ang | 0.94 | 0.963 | 0.98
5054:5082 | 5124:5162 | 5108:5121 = 0.3 Ang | 0.939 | 0.906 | 0.926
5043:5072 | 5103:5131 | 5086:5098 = 0.2 Ang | 0.959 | 0.944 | 0.957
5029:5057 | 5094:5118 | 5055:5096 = 0.7 Ang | 0.964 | 0.953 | 0.978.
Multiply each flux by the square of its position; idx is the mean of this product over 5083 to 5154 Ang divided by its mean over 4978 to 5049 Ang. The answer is 1.0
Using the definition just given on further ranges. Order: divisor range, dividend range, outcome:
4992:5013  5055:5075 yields 0.93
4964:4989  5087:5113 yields 1.11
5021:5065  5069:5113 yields 1.06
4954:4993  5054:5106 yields 1.06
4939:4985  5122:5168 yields 1.06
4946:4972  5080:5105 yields 1.10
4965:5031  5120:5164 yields 1.00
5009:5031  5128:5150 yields 1.06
